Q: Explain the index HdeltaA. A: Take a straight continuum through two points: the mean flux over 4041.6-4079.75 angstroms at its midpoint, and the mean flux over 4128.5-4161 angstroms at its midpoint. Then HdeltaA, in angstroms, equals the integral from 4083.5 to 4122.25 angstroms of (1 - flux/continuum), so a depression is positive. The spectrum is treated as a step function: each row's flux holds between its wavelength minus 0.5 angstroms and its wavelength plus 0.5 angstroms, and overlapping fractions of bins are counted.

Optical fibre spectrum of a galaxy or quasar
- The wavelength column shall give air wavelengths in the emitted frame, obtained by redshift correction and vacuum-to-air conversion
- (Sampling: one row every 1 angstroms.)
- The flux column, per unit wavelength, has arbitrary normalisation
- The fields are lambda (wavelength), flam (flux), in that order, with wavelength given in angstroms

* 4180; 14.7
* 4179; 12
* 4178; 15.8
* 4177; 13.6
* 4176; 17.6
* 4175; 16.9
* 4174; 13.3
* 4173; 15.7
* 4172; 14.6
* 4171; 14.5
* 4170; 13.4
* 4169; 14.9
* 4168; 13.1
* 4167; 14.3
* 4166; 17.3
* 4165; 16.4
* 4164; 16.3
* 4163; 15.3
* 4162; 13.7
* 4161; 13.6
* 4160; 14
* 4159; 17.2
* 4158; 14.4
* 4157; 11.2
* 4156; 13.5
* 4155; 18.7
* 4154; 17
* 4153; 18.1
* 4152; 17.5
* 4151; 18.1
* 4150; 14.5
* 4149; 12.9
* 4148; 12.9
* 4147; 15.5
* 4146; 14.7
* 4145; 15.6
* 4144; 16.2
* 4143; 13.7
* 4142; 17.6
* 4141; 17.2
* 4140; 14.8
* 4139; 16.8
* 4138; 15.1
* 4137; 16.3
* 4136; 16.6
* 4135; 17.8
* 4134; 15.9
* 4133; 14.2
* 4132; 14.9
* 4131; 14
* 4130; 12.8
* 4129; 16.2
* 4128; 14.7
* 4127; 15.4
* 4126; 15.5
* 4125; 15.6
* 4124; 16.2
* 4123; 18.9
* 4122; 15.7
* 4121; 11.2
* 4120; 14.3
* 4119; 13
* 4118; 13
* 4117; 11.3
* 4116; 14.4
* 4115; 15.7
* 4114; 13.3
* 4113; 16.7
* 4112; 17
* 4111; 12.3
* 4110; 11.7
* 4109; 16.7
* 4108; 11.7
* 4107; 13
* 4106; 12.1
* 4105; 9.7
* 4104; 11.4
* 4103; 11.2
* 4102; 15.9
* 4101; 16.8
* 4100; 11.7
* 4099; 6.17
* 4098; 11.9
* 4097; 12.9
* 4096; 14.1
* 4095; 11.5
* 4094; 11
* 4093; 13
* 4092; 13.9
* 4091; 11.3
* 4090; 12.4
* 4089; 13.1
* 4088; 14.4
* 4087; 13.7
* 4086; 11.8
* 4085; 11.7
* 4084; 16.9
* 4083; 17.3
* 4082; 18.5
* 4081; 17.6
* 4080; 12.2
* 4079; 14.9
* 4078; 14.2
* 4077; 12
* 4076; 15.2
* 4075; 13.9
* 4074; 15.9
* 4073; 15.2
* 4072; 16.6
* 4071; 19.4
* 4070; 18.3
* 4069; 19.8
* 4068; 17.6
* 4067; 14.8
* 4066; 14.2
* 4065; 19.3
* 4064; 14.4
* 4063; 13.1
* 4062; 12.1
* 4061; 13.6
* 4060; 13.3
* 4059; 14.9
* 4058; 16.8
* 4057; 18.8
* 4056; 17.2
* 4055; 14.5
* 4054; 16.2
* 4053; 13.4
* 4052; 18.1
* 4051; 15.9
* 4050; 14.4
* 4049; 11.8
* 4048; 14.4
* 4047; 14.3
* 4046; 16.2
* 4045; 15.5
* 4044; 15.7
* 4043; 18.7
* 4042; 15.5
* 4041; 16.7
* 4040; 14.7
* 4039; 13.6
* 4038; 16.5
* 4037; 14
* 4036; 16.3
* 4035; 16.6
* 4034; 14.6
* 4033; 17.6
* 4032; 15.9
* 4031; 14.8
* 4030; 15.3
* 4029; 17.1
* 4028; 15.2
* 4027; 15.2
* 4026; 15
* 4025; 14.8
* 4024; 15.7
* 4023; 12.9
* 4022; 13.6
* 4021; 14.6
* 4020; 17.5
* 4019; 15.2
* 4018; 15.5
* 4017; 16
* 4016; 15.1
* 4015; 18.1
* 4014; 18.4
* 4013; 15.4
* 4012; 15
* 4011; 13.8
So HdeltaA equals 6.1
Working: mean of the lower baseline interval 15.5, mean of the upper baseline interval 15.5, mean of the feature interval 13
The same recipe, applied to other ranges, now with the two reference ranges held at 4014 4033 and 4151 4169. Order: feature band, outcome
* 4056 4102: 2.89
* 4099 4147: 2.94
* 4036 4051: 0.32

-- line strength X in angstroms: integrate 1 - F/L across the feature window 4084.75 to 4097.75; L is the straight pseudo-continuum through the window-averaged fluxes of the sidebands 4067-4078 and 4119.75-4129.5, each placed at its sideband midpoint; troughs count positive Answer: 2.65 angstroms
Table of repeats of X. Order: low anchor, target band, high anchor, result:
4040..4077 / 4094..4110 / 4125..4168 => 3.24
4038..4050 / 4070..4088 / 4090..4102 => -2.54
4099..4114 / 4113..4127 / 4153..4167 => -0.87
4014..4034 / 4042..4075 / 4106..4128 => -1.32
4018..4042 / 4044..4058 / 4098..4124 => -0.60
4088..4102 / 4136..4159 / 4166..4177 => -2.42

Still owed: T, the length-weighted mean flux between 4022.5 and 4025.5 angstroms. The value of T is 14.5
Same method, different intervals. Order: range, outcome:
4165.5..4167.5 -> 15.8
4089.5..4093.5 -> 12.7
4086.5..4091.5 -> 13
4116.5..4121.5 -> 12.6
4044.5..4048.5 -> 15.1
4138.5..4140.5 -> 15.8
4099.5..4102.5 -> 14.8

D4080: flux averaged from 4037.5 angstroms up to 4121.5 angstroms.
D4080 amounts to 14.4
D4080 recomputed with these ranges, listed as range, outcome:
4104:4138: 14.4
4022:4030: 15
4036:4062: 15.3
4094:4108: 12.1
